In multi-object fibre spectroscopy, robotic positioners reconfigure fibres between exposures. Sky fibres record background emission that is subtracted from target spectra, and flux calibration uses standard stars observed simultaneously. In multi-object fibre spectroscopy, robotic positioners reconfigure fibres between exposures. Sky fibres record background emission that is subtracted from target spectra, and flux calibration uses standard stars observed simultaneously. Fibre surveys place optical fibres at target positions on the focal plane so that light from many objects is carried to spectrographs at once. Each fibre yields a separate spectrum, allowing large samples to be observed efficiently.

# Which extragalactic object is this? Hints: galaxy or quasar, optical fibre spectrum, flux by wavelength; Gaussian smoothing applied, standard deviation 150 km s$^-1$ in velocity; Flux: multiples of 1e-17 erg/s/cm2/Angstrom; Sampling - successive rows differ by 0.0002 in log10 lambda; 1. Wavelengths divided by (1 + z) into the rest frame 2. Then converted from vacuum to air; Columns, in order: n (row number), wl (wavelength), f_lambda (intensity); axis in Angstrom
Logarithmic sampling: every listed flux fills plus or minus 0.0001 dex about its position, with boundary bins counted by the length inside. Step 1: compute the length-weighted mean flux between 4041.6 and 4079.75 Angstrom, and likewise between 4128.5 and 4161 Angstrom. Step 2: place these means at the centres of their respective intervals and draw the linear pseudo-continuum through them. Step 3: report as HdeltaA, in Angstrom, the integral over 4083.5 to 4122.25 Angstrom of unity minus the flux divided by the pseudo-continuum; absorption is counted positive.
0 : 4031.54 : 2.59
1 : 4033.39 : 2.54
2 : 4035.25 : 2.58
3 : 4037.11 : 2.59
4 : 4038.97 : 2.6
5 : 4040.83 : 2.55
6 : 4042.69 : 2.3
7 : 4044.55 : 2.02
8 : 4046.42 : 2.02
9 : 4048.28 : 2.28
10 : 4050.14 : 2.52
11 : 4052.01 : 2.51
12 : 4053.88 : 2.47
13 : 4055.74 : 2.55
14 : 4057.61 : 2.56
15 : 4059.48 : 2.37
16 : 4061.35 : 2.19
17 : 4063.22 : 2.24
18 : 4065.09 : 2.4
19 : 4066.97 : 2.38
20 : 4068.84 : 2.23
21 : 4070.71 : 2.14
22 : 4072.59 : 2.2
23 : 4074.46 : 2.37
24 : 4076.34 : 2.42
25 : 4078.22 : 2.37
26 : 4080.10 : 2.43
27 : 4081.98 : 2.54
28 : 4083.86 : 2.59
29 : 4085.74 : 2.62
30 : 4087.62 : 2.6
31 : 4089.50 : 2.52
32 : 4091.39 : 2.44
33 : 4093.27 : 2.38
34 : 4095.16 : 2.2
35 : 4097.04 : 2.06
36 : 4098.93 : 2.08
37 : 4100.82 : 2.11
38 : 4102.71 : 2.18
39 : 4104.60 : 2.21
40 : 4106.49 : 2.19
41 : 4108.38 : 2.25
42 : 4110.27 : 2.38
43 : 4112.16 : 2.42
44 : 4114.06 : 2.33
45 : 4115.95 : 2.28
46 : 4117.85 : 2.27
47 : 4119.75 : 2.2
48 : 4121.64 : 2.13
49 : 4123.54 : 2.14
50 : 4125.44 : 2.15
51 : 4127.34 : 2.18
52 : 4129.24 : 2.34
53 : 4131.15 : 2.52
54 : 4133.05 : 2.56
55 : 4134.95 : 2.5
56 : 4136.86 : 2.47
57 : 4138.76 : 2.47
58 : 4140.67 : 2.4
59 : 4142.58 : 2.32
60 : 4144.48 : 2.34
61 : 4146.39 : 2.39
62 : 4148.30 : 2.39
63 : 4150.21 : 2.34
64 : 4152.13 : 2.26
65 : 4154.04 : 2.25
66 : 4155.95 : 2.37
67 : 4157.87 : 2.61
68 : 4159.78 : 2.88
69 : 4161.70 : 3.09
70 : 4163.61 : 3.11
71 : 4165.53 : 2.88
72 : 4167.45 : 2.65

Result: 1.3 Angstrom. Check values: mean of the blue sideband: 2.33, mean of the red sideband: 2.44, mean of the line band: 2.3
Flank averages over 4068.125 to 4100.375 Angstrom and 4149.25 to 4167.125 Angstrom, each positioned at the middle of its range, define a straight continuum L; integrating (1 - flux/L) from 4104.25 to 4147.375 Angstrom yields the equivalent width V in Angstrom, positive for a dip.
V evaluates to 3.3 Angstrom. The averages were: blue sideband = 2.36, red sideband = 2.64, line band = 2.33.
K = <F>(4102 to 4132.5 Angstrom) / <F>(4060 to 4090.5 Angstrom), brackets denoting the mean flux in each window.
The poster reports 0.9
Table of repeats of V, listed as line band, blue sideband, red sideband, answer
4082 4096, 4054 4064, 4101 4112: -1.1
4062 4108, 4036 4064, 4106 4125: -0.2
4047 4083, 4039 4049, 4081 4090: 0.7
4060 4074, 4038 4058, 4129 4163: 0.9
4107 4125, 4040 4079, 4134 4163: 1.2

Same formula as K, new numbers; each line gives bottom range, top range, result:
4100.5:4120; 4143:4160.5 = 1.07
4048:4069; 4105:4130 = 0.94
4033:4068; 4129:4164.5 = 1.04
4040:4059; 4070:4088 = 1.02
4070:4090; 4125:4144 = 0.98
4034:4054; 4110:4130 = 0.94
